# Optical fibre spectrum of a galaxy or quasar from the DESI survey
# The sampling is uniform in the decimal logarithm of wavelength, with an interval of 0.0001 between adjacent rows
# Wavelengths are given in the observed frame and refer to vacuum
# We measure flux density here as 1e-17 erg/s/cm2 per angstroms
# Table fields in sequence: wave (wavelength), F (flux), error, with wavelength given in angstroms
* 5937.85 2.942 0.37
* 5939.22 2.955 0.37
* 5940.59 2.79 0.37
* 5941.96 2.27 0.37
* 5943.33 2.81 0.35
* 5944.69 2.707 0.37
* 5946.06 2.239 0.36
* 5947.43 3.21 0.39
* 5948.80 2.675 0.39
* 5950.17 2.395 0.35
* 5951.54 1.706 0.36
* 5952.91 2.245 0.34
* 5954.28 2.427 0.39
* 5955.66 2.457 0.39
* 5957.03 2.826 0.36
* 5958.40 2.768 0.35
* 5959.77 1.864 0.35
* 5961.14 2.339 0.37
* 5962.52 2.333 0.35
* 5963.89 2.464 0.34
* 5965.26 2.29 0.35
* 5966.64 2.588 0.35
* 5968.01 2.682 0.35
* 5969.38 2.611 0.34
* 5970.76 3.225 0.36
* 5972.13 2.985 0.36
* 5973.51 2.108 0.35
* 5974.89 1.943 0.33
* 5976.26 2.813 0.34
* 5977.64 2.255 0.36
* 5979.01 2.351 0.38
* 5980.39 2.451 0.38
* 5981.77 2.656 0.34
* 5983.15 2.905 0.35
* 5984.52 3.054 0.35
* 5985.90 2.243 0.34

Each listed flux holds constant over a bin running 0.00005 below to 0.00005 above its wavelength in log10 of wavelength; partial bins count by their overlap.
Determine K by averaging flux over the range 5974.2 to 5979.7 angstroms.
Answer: 2.34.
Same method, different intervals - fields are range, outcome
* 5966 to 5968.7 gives 2.64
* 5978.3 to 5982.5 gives 2.49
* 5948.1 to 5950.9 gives 2.52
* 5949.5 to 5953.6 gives 2.12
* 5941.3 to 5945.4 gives 2.6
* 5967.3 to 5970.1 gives 2.65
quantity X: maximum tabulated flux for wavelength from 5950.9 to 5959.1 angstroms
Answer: 2.826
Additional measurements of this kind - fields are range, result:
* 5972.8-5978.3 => 2.813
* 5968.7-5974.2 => 3.225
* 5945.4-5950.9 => 3.21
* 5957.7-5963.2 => 2.768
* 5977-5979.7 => 2.351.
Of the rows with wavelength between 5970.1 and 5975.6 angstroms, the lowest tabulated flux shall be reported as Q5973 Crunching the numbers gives 1.943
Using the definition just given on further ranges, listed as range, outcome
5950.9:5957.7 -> 1.706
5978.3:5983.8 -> 2.351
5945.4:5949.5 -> 2.239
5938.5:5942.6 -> 2.27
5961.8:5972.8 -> 2.29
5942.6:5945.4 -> 2.707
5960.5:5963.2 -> 2.333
